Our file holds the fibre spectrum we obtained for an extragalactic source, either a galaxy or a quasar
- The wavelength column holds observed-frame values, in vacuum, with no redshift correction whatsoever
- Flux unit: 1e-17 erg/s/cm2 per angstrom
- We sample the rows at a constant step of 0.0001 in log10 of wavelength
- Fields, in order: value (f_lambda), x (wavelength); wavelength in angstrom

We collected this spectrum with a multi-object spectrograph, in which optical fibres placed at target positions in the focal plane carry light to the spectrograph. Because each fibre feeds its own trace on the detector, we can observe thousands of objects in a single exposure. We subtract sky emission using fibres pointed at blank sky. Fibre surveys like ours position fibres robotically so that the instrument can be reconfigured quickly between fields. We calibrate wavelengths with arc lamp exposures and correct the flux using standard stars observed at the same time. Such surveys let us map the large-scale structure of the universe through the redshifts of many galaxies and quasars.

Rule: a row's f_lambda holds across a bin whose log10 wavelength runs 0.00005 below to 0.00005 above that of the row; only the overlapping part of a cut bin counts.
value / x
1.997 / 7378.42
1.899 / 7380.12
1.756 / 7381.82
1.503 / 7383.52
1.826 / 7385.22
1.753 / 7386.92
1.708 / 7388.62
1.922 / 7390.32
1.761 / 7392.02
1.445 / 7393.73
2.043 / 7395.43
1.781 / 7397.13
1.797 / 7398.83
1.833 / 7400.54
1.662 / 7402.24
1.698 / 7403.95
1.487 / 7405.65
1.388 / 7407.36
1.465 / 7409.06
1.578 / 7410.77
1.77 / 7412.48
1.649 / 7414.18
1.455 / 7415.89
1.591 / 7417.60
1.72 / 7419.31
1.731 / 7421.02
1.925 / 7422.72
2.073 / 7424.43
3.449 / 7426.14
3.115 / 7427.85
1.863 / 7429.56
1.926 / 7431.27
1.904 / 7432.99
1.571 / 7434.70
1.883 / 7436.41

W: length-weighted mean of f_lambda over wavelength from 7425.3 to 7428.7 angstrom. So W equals 3.28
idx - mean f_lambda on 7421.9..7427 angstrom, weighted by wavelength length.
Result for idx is 2.49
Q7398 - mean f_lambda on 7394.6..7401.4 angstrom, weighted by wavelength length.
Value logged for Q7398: 1.86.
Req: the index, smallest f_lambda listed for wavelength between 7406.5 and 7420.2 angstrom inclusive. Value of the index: 1.388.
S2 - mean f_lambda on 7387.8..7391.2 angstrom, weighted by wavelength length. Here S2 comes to 1.82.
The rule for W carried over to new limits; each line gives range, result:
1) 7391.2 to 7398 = 1.76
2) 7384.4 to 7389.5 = 1.76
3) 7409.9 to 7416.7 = 1.61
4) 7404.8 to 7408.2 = 1.44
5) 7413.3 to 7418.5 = 1.57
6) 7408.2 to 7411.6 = 1.52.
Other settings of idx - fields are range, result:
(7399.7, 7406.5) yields 1.67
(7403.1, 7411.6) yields 1.52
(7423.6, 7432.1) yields 2.49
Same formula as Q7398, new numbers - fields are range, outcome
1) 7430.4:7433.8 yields 1.91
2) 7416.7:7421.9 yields 1.68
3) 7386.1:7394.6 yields 1.72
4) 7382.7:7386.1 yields 1.67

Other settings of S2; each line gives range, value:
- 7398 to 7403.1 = 1.76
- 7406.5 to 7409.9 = 1.43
